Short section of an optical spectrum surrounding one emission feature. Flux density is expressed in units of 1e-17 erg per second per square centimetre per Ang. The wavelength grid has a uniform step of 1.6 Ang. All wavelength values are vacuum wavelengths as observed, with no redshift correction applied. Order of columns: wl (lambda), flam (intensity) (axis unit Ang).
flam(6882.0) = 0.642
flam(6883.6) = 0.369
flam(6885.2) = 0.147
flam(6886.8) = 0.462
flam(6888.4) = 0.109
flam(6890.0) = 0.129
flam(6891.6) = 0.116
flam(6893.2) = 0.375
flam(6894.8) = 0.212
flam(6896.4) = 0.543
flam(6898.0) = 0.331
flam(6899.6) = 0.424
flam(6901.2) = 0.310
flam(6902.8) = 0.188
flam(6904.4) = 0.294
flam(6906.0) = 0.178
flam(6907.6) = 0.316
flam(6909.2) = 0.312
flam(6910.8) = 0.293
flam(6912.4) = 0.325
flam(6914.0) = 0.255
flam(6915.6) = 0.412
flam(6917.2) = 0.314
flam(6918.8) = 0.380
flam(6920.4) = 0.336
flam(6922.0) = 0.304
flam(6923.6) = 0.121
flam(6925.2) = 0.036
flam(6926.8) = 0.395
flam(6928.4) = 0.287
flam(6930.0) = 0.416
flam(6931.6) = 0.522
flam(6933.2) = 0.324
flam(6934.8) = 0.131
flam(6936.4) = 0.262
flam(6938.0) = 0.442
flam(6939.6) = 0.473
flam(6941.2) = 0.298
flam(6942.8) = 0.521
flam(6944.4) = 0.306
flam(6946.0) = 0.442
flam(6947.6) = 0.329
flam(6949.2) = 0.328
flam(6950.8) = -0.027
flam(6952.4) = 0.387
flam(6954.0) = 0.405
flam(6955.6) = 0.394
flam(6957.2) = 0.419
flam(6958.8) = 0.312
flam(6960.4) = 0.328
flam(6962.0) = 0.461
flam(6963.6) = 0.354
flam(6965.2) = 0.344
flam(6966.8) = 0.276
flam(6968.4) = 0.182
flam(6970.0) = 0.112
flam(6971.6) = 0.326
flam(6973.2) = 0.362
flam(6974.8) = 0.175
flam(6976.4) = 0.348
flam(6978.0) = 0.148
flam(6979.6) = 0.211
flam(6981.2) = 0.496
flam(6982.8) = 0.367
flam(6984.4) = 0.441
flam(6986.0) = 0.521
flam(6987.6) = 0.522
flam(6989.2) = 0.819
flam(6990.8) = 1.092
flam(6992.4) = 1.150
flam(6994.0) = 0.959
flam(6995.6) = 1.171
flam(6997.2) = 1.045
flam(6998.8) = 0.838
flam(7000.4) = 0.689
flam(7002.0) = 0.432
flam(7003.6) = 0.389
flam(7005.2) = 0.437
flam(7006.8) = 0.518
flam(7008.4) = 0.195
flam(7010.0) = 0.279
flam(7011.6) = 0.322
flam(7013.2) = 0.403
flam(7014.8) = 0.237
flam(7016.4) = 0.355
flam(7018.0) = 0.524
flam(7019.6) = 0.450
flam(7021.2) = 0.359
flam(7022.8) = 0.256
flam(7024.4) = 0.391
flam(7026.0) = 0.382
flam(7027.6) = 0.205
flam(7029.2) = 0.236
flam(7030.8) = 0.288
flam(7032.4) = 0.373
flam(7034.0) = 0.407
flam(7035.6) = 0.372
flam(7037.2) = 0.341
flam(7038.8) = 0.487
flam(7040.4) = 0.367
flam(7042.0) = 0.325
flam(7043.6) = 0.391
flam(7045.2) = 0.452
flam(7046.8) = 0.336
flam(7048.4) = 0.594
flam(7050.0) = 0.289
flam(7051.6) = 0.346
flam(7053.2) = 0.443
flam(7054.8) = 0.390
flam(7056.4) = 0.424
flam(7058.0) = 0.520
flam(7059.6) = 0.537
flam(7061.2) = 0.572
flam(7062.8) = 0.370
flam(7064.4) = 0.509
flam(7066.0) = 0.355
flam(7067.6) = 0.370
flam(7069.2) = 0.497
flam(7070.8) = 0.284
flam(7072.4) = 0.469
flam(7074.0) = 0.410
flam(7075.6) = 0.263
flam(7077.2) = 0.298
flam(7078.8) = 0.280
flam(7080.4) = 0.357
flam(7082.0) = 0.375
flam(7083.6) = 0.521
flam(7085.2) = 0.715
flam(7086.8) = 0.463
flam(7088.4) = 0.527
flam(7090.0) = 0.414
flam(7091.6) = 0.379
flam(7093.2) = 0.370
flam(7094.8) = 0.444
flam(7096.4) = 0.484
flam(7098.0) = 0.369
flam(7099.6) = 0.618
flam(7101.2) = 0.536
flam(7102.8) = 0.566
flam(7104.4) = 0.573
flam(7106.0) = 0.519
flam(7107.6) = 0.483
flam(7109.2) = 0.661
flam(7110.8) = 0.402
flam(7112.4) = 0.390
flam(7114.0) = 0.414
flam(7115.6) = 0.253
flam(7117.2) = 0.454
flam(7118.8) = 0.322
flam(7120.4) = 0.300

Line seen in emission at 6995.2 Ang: [O II]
